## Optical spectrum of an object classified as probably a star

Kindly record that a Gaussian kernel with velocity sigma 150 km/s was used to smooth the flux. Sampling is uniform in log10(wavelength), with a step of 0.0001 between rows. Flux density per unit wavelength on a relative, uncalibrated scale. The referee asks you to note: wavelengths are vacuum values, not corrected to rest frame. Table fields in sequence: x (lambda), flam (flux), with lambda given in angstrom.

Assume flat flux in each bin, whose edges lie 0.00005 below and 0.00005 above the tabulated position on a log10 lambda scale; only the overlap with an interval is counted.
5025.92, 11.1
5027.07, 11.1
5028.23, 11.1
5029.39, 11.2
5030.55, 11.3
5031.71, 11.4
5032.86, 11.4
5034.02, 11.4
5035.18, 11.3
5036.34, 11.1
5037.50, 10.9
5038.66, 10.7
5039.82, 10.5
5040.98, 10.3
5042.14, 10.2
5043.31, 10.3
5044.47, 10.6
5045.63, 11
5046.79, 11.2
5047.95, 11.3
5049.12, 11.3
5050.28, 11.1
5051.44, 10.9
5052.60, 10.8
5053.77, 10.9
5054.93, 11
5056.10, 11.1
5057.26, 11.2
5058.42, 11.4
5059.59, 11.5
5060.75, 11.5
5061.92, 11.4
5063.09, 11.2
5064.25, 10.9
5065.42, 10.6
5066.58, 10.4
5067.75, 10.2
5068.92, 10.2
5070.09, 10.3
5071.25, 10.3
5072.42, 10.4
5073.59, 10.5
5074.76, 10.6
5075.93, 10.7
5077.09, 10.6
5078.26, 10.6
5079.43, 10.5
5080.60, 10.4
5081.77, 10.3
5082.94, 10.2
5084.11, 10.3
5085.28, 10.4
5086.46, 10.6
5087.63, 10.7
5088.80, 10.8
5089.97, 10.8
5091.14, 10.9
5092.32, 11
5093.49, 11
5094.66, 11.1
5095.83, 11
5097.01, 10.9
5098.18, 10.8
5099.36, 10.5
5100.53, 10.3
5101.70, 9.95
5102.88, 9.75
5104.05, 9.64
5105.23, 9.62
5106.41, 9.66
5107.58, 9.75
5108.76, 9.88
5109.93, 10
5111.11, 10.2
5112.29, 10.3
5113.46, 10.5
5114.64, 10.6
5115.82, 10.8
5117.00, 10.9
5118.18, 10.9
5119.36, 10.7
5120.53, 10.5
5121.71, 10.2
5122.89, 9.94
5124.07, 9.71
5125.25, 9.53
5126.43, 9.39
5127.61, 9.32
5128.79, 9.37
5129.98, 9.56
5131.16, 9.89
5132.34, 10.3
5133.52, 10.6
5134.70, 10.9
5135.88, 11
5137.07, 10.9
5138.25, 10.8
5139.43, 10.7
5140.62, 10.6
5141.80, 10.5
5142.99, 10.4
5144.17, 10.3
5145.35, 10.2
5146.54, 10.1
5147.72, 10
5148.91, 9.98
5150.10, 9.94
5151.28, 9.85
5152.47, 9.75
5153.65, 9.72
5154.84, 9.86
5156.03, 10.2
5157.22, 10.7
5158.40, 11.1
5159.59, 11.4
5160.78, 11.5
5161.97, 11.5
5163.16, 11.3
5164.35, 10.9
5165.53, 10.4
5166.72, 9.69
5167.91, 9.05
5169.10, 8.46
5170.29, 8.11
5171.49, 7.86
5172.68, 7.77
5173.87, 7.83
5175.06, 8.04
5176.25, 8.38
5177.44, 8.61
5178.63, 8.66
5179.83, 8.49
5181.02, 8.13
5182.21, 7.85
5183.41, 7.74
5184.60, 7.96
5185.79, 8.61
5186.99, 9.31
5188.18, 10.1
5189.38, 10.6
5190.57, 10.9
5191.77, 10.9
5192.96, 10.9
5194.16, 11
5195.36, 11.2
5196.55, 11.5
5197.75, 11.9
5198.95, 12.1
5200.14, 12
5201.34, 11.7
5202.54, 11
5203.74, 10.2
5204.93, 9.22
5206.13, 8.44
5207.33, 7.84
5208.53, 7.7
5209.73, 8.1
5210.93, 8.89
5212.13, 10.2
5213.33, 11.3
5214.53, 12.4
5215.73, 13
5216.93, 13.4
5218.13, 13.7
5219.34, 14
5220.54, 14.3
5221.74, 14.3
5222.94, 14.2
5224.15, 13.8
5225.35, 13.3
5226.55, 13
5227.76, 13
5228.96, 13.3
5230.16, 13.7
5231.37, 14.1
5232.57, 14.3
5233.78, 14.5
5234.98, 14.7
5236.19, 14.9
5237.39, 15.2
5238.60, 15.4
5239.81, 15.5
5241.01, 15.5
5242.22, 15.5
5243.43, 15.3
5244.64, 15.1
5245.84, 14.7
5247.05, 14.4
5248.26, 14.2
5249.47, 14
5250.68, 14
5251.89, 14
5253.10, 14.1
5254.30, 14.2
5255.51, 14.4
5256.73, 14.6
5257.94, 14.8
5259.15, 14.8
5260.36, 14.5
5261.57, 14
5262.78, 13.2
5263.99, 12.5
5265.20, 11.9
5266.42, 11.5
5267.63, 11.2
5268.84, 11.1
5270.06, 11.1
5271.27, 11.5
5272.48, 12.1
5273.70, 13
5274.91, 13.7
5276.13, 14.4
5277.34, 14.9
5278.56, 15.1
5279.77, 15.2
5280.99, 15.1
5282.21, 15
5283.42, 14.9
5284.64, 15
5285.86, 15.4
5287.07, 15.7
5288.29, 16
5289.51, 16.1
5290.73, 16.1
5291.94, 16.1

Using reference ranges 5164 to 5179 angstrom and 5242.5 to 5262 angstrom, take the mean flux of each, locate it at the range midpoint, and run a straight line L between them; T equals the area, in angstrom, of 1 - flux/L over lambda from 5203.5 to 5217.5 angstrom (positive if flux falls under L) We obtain 1.80 angstrom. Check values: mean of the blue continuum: 8.72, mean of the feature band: 10.1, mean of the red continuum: 14.5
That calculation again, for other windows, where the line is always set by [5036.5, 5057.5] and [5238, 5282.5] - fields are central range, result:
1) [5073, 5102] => 2.05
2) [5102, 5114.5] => 1.89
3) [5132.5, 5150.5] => 2.57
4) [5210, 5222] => 0.82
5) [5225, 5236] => -0.27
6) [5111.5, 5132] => 3.09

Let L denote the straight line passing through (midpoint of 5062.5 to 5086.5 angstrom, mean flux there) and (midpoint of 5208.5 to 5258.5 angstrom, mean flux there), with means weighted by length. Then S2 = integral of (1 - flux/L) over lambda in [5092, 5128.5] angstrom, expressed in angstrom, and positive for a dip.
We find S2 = 3.1 angstrom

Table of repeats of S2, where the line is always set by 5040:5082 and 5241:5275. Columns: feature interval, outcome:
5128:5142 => 1.68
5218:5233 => -0.74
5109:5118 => 0.82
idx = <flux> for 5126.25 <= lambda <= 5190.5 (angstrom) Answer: 9.72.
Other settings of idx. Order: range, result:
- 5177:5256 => 12.1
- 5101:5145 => 10.2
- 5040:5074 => 10.8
